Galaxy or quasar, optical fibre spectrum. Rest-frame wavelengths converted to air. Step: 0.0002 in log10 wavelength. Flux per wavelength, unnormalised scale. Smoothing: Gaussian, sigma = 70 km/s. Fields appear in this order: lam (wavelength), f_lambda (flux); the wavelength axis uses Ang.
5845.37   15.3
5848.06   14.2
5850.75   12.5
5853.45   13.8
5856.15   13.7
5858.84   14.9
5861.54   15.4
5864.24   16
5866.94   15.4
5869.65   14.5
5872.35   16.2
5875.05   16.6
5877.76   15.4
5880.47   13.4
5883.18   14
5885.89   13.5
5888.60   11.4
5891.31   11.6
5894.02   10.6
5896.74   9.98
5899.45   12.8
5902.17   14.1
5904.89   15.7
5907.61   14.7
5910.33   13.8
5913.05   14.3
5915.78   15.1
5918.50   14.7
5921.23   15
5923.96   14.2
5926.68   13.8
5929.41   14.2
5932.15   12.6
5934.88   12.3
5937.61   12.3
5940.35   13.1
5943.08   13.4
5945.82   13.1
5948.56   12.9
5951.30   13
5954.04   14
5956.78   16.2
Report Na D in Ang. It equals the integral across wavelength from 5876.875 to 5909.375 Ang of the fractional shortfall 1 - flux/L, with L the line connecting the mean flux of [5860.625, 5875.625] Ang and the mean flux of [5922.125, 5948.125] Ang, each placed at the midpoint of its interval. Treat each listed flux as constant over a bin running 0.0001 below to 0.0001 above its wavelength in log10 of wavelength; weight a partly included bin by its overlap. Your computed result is 3.7 Ang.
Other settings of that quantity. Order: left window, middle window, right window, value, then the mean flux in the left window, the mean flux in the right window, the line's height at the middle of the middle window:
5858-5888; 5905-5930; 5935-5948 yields -1.6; 14.9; 12.9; 13.6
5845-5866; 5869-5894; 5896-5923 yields 0.8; 14.5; 14.1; 14.3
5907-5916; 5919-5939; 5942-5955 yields 0.5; 14.4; 13.3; 13.8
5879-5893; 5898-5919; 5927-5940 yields -2.5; 12.8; 12.9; 12.8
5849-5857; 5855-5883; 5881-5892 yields -4.4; 13.3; 12.7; 13.1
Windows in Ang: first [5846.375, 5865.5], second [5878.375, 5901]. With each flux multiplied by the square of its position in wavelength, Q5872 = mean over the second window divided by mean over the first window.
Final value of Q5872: 0.9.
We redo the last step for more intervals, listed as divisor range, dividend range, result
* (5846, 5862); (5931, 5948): 0.94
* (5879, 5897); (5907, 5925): 1.20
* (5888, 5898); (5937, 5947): 1.22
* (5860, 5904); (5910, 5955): 1.00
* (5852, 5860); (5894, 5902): 0.84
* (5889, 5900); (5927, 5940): 1.18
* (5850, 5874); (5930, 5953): 0.90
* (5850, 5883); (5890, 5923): 0.93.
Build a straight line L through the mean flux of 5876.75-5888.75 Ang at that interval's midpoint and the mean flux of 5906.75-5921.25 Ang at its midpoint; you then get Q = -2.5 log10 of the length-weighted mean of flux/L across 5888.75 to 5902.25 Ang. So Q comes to 0.21 mag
